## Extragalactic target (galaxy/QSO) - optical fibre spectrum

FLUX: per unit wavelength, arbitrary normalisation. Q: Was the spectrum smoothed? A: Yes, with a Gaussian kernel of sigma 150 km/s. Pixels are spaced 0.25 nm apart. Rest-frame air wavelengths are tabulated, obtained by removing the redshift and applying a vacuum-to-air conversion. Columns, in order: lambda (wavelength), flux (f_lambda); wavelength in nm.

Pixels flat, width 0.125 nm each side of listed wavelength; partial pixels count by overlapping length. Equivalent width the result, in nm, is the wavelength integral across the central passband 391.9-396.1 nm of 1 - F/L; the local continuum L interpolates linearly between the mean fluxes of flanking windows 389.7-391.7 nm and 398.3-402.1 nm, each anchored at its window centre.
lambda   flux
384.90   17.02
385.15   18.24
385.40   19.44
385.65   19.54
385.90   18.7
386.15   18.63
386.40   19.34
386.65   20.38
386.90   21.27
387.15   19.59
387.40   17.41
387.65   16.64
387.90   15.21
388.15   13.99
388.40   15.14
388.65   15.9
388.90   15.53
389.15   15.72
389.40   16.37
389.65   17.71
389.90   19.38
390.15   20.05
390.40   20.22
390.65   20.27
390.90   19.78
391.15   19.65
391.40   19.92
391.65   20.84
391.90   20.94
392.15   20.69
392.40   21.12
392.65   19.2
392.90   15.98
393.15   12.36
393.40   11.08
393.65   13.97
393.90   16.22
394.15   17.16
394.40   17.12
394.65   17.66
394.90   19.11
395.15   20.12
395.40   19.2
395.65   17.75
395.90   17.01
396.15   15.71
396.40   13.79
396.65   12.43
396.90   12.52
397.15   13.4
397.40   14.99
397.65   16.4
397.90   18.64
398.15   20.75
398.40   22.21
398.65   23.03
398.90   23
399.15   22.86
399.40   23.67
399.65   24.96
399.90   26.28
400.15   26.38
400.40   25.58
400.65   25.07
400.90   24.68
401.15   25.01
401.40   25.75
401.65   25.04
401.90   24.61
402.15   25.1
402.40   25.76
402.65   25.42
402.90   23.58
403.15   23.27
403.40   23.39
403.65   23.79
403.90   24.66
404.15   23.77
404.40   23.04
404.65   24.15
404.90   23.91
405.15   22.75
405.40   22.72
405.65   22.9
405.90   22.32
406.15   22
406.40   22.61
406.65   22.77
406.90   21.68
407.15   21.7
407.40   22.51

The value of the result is 0.82 nm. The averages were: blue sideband 19.9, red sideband 24.6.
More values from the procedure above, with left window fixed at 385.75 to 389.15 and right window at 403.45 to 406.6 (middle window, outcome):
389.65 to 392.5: -0.23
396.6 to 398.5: 0.39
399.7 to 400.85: -0.21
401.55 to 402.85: -0.16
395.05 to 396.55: 0.23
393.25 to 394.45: 0.28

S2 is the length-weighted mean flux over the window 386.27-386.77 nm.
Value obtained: 19.8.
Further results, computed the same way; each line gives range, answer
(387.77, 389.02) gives 15.2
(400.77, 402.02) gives 25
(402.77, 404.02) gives 23.7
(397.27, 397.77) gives 15.7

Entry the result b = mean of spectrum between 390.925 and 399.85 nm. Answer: 18.2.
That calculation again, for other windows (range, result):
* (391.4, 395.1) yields 17.5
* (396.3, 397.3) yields 13.1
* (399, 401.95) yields 25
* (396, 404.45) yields 22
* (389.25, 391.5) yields 19.2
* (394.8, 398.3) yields 16.6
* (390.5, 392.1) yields 20.3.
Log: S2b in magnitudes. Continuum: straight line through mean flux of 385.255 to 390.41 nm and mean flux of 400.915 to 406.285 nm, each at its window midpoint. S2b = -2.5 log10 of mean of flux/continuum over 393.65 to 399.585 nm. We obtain 0.18 mag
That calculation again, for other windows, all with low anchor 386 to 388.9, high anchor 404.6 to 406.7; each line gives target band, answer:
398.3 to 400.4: -0.151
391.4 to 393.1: -0.032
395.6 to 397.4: 0.354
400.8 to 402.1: -0.159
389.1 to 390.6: -0.014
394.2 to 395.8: 0.076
